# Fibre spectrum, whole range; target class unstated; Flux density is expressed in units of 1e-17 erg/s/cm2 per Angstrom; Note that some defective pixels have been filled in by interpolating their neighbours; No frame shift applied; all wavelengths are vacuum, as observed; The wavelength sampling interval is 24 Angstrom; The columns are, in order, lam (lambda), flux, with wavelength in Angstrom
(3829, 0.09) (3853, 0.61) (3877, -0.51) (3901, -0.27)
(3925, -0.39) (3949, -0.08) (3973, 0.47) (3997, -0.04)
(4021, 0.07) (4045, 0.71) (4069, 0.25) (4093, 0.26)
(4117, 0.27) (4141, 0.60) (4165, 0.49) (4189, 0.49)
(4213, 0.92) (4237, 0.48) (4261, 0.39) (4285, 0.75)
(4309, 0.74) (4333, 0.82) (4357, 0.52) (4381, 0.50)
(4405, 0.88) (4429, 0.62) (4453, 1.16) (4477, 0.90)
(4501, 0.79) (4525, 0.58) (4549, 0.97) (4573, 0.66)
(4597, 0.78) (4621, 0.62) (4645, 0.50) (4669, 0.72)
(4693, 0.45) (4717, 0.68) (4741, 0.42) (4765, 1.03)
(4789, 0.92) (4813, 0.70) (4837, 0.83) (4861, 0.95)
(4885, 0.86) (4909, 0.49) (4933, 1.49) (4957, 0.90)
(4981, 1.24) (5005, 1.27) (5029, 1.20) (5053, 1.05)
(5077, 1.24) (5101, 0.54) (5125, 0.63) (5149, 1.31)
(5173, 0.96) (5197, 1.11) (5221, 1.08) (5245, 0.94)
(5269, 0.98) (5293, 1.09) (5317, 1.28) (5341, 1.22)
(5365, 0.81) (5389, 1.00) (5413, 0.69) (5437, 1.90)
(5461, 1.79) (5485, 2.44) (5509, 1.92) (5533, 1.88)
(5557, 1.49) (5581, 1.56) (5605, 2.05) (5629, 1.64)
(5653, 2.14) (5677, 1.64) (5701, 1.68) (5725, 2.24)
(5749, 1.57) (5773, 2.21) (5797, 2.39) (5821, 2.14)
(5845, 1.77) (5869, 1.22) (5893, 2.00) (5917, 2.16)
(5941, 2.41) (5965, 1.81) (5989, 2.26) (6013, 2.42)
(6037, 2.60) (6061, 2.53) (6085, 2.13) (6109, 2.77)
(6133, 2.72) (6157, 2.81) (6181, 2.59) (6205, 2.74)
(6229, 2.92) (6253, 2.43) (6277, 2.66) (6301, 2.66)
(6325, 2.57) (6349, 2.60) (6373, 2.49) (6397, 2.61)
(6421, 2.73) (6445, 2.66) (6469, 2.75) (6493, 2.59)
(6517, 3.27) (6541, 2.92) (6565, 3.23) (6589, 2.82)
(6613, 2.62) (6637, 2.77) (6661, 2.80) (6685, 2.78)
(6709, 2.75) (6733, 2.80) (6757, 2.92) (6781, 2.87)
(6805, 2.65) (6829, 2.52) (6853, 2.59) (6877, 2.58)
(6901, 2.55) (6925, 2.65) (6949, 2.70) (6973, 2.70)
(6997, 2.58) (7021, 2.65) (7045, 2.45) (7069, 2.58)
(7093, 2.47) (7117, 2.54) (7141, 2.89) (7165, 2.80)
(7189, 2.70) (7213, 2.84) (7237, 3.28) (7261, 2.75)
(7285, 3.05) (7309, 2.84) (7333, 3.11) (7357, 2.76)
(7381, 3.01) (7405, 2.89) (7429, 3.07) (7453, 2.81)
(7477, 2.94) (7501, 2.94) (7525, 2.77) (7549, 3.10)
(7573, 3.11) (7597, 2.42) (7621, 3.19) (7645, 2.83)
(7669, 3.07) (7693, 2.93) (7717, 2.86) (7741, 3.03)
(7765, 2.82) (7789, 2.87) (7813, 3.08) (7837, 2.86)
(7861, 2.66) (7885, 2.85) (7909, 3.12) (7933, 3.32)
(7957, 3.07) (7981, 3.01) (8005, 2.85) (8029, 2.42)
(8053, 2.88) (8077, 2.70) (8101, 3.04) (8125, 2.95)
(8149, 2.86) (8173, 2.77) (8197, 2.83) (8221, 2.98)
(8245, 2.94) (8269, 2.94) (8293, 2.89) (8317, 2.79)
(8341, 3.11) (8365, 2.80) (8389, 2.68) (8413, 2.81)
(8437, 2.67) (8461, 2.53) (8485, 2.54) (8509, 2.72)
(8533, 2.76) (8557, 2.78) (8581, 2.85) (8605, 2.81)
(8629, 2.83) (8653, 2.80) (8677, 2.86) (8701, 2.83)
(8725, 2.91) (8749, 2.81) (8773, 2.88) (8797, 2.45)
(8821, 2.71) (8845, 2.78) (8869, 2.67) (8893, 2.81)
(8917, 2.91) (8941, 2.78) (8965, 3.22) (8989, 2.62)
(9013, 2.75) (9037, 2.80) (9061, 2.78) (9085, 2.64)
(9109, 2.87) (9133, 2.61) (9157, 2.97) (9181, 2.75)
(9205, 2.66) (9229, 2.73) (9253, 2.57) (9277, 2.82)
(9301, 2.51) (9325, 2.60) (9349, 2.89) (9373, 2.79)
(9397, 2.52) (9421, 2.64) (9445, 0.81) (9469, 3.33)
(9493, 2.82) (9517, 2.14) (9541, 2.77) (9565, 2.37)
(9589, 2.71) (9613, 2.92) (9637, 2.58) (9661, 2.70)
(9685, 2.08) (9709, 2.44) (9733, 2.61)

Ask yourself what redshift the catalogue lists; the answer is 0.362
